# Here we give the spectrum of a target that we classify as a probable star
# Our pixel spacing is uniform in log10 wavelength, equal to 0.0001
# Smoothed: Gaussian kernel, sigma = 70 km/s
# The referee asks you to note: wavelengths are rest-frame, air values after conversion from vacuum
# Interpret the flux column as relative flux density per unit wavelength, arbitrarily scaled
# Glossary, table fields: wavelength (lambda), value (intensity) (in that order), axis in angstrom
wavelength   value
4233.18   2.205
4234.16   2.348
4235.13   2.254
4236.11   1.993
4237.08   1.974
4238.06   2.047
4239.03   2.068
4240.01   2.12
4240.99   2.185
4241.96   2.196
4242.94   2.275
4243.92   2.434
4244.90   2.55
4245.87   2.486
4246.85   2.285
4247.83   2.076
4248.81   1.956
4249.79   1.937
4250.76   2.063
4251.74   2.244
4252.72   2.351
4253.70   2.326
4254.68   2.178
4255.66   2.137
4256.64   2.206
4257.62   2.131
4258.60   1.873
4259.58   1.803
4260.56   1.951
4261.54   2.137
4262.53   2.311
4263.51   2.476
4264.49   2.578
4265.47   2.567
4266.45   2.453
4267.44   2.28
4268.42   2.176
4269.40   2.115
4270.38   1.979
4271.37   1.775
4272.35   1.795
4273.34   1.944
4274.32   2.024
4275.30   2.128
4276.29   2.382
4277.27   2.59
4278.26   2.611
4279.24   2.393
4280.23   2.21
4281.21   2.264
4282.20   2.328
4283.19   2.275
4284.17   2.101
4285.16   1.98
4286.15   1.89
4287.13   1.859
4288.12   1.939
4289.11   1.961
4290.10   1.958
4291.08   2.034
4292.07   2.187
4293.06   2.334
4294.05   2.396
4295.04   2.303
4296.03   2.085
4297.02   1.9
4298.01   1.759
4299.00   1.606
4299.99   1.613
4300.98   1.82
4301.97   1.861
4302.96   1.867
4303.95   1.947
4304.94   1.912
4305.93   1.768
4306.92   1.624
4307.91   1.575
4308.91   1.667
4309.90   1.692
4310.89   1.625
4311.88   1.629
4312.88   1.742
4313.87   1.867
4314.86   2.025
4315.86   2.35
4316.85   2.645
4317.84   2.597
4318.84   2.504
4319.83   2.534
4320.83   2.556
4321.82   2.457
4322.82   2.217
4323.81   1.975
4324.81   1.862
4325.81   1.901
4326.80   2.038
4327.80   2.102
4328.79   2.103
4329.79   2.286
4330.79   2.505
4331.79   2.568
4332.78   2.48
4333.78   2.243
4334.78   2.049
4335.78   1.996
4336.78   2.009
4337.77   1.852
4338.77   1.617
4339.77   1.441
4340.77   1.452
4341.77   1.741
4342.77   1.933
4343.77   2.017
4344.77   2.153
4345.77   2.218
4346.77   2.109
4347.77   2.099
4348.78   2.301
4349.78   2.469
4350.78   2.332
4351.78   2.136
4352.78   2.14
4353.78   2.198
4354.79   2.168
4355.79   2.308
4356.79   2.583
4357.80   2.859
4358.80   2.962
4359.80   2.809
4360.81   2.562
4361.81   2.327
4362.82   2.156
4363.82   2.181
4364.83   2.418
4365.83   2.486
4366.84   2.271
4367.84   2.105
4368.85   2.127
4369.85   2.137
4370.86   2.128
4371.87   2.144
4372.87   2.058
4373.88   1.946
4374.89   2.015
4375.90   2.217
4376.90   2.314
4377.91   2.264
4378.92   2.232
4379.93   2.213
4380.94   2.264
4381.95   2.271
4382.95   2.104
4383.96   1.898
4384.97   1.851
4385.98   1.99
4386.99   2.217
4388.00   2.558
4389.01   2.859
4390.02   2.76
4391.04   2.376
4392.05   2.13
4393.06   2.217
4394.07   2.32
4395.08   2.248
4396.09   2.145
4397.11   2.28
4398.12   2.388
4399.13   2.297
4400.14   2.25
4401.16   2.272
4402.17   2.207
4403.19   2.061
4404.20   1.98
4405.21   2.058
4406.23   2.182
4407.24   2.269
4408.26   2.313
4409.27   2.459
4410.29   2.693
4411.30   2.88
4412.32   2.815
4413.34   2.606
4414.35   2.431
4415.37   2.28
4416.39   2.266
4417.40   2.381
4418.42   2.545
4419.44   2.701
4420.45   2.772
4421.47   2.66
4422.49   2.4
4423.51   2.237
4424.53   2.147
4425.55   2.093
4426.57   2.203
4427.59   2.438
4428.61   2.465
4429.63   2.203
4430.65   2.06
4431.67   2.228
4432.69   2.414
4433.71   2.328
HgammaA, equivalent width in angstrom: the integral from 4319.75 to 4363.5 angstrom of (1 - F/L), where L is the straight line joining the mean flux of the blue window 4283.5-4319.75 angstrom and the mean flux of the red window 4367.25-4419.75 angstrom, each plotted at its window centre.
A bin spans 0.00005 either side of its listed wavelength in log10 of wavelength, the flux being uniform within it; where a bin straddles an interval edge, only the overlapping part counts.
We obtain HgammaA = -1.88 angstrom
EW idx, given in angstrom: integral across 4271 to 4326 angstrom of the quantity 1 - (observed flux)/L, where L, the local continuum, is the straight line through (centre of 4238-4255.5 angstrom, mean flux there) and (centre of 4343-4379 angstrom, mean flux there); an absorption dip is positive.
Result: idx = 4.6 angstrom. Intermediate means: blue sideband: 2.21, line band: 2.05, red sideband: 2.27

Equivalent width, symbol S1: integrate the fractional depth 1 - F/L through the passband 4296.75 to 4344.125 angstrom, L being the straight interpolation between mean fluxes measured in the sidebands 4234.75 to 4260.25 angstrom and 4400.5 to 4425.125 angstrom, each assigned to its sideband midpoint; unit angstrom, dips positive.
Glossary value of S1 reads 5.72 angstrom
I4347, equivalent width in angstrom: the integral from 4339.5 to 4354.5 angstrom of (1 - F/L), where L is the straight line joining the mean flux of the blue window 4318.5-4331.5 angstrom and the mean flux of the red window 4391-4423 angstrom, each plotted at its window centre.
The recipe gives 1.4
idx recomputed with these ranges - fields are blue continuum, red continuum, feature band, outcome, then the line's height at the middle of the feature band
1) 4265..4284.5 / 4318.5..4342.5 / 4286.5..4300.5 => 1.2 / 2.18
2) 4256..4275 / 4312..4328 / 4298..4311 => 2.6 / 2.18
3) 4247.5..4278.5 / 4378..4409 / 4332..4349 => 1.7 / 2.21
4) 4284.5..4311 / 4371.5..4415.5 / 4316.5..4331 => -2.0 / 2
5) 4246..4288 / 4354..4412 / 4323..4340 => 1.3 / 2.24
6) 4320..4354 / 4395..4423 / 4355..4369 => -1.5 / 2.21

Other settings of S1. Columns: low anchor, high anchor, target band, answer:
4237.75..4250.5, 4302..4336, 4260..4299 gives -0.2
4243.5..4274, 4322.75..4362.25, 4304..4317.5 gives 1.9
